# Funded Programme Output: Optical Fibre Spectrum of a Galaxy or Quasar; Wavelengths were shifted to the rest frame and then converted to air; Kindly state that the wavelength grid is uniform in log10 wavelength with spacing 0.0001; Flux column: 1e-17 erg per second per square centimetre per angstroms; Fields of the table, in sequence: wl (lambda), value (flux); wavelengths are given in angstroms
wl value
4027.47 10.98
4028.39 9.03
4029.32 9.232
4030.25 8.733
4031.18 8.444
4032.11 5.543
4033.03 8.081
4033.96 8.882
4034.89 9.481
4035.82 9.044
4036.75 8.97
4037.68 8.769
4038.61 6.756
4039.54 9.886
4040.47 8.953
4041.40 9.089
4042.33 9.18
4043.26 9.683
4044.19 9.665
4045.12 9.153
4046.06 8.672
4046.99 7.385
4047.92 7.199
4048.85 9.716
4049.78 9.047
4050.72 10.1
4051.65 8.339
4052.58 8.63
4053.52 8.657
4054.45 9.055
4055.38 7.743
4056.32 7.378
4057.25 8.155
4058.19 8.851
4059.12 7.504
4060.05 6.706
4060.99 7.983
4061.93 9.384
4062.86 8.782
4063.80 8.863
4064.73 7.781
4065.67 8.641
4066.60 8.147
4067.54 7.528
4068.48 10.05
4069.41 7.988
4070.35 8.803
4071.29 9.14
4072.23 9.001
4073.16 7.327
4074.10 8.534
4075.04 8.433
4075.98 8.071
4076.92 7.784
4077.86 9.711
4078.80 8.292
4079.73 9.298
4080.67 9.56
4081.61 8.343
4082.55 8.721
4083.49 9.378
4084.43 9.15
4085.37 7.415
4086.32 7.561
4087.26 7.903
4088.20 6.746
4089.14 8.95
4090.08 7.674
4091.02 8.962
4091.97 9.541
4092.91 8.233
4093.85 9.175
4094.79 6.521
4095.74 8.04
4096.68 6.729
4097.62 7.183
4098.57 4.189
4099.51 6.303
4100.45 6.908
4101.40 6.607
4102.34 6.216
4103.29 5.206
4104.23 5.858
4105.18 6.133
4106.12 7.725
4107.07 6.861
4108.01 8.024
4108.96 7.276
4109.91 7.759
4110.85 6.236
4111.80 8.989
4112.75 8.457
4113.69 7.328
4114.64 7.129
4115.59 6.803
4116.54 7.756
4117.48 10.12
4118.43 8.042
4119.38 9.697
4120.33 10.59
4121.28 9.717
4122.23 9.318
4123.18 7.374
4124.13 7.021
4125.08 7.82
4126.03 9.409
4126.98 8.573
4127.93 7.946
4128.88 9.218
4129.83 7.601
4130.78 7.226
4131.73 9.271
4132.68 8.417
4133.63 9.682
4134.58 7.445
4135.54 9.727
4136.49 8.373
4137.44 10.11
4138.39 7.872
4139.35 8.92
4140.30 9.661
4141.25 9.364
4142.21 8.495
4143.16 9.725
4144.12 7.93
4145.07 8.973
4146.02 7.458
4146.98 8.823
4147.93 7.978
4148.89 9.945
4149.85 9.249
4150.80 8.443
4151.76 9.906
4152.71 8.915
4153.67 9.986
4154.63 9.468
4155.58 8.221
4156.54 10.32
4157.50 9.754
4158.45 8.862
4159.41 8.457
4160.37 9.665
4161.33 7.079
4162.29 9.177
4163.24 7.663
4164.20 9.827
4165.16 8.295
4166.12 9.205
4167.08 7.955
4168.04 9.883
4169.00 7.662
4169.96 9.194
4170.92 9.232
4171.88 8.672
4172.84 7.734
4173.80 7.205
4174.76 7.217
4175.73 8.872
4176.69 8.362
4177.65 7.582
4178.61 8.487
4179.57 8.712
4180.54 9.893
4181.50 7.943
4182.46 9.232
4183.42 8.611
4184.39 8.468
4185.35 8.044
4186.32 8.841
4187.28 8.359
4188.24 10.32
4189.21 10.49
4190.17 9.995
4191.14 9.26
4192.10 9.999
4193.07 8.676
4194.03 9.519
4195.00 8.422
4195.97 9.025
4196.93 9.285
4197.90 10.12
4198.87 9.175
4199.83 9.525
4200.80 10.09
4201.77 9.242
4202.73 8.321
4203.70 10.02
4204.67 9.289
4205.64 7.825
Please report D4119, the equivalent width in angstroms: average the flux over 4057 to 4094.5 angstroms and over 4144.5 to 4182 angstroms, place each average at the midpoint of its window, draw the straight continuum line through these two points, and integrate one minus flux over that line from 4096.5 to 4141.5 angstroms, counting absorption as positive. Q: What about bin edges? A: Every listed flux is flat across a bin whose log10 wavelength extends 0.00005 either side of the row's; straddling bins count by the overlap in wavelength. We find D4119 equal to 3.48 angstroms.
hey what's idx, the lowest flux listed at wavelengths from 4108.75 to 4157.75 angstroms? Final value 6.236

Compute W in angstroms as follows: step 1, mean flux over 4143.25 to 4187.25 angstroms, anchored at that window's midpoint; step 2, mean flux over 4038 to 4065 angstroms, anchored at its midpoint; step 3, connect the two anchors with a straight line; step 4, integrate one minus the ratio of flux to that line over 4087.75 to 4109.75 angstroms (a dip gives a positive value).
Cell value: 3.7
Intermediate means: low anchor 8.57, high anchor 8.7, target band 7.18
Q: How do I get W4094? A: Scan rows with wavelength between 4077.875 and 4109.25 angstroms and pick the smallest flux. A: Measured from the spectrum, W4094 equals 4.189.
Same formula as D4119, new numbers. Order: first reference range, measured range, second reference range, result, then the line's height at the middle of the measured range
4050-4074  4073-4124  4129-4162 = 4.35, 8.62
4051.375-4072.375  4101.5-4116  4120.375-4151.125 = 2.57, 8.58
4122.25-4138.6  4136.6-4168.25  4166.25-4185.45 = -1.80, 8.46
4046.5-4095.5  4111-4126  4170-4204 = 0.41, 8.63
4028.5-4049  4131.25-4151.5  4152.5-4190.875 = -0.23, 8.76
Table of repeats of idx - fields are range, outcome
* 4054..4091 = 6.706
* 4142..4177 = 7.079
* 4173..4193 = 7.205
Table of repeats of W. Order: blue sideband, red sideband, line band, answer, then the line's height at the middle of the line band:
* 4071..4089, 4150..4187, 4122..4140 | 0.2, 8.6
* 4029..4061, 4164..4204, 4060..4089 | 0.6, 8.62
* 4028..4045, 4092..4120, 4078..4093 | -1.5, 7.76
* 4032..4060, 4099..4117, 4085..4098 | -0.8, 7.44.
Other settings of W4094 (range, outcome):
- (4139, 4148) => 7.458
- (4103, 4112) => 5.206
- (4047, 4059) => 7.199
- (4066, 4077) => 7.327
